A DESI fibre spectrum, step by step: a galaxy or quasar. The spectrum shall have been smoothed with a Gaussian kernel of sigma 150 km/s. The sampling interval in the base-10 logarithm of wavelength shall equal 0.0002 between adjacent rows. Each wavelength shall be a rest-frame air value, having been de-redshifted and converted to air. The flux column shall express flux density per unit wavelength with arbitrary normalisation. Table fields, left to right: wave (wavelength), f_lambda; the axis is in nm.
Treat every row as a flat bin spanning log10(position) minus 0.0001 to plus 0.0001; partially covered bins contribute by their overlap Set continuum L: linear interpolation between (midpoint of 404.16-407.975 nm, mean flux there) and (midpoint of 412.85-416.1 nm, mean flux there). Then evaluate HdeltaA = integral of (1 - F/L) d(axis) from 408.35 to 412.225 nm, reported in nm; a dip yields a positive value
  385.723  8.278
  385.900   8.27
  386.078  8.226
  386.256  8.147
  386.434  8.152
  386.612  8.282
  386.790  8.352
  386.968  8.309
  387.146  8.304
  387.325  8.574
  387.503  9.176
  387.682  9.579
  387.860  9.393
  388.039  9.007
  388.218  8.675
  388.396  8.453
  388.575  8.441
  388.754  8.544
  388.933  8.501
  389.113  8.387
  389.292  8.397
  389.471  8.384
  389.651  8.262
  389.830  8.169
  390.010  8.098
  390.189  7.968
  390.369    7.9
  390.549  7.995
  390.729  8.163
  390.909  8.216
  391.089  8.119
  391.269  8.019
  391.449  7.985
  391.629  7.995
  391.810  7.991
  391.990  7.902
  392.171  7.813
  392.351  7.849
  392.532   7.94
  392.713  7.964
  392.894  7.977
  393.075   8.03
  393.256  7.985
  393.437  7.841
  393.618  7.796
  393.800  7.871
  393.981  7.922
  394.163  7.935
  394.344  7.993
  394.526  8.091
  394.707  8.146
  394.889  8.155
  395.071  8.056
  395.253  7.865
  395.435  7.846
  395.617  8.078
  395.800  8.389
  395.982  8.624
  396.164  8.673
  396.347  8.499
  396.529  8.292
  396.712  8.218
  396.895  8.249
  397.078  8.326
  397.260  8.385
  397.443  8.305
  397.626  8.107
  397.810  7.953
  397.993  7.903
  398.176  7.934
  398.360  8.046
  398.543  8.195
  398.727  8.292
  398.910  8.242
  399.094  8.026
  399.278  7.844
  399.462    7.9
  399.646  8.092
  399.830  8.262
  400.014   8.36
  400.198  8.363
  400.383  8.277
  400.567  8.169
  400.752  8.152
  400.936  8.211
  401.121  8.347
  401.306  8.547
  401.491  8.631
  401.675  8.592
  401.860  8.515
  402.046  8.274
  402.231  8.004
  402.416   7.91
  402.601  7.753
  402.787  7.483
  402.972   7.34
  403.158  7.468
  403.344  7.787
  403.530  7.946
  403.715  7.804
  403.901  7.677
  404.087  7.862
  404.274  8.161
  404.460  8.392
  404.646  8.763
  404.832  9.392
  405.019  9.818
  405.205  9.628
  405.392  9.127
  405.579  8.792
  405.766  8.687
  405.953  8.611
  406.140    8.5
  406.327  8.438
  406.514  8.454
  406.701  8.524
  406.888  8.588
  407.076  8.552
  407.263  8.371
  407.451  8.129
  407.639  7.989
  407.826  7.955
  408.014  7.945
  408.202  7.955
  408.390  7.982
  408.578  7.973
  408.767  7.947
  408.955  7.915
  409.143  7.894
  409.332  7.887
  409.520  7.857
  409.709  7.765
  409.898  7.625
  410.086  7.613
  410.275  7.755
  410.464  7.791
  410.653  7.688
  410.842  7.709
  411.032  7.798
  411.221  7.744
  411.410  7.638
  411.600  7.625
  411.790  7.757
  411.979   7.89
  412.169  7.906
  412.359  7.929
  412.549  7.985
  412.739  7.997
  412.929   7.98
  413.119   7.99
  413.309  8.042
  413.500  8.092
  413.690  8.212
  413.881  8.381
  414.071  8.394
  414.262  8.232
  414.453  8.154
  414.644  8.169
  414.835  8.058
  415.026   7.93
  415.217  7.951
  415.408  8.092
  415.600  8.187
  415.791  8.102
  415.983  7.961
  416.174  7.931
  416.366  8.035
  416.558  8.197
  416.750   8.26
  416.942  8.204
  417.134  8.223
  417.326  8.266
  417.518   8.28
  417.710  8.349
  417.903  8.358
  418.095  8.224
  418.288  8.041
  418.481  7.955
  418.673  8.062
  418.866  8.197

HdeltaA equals 0.27 nm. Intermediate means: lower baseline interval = 8.63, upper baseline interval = 8.11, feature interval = 7.79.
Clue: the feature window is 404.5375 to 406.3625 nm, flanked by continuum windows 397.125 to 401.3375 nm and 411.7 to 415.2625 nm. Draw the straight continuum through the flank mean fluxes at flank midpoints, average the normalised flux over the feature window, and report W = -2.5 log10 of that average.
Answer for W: -0.11 mag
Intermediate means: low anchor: 8.17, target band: 8.99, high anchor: 8.06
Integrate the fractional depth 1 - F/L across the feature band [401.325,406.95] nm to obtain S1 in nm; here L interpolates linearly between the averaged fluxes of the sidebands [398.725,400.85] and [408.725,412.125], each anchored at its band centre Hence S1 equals -0.26 nm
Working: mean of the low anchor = 8.16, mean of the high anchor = 7.77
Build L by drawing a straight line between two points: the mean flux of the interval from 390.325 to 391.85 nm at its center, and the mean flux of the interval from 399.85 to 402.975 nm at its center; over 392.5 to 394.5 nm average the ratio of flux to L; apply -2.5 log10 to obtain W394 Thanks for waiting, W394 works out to 0.02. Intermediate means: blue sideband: 8.05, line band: 7.94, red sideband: 8.2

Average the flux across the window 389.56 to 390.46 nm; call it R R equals 8.08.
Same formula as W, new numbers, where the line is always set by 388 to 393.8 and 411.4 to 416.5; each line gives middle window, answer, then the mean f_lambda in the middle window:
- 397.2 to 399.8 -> 0.00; 8.09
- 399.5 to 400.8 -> -0.02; 8.23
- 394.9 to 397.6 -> -0.02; 8.27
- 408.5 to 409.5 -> 0.02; 7.92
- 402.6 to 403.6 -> 0.07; 7.6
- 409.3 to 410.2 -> 0.04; 7.75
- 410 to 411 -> 0.05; 7.71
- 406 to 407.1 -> -0.06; 8.51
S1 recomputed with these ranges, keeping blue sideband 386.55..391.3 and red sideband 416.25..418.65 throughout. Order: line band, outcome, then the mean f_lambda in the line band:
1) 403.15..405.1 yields 0.00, 8.31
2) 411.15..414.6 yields 0.10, 8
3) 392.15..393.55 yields 0.08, 7.93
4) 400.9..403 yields 0.04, 8.16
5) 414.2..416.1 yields 0.03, 8.08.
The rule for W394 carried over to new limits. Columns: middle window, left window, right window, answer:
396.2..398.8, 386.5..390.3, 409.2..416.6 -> 0.01 mag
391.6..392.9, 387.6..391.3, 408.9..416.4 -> 0.06 mag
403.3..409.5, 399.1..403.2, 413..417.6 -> -0.03 mag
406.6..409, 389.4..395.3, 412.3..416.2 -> -0.01 mag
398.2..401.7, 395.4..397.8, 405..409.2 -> 0.01 mag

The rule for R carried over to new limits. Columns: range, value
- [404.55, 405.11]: 9.32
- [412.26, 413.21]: 7.98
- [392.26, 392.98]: 7.93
